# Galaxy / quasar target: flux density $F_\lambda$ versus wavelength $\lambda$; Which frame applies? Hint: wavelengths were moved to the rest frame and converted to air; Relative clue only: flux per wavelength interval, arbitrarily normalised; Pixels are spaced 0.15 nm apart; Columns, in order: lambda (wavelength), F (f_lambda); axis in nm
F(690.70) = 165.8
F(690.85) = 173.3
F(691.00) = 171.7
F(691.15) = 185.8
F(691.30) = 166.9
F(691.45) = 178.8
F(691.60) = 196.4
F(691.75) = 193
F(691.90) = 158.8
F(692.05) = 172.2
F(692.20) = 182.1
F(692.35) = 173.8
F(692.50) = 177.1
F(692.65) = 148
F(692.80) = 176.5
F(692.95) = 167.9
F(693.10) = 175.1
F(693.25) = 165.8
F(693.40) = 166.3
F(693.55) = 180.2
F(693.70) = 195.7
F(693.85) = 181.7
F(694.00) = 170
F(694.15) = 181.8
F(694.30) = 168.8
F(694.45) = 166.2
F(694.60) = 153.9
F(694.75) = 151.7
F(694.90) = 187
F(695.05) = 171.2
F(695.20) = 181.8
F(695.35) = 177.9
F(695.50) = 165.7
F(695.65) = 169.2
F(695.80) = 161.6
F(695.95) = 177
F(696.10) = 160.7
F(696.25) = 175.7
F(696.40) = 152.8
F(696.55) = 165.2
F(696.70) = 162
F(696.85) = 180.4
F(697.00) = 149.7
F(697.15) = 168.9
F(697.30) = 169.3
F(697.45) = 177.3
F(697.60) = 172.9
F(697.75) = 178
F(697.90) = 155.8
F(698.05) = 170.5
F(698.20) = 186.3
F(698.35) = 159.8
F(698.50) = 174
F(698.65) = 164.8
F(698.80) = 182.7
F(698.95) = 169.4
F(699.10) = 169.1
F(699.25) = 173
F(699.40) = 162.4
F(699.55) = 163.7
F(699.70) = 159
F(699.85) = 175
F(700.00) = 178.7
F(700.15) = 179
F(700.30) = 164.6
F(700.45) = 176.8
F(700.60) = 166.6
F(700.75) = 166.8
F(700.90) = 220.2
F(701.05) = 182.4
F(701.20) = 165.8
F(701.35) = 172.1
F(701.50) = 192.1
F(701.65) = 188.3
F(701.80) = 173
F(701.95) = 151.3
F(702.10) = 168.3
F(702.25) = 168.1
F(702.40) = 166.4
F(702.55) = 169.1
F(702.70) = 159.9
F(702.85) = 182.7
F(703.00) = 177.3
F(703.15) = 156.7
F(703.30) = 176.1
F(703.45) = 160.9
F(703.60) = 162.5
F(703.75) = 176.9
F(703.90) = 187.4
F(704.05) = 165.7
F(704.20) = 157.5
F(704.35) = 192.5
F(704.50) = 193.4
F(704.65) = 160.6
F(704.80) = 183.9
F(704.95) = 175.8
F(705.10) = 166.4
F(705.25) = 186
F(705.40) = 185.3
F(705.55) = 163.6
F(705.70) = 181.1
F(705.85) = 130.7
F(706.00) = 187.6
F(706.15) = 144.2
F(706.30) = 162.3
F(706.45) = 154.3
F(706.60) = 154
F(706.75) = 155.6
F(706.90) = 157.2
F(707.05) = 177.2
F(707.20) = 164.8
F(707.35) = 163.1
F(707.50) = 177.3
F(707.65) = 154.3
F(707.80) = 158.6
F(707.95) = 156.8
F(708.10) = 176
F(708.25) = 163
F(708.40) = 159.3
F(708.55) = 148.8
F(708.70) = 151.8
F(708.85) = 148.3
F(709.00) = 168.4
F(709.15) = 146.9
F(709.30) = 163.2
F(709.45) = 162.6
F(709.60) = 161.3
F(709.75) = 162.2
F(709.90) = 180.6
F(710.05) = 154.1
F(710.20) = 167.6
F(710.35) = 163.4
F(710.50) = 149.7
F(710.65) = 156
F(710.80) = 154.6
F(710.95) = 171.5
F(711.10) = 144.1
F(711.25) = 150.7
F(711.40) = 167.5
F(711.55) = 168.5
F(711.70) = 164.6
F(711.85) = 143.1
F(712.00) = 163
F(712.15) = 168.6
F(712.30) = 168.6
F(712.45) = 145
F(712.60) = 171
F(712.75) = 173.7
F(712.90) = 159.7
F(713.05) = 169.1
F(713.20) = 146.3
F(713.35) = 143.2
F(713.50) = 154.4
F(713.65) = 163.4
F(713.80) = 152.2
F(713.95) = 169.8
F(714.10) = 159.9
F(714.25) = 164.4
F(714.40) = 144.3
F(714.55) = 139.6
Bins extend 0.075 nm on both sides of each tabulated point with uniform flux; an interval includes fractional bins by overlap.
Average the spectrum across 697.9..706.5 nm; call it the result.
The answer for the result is 172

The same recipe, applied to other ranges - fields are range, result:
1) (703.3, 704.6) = 174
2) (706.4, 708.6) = 162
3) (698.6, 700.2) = 171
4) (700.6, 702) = 179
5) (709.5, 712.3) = 161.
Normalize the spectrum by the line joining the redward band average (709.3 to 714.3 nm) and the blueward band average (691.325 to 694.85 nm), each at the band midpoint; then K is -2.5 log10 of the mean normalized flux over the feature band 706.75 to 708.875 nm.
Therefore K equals 0.01 mag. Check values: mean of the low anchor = 173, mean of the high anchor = 160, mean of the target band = 161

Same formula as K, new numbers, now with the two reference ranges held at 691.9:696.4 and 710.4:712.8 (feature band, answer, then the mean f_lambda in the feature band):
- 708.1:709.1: 0.03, 158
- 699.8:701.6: -0.07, 179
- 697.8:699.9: -0.01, 169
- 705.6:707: 0.03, 159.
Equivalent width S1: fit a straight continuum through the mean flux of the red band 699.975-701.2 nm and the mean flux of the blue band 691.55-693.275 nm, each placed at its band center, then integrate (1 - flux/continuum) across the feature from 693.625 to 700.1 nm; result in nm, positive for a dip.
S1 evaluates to 0.23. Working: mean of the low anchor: 174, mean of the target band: 170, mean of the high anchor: 179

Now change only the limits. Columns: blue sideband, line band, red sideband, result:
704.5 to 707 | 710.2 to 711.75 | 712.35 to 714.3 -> 0.02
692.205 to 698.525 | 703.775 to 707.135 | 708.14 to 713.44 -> -0.12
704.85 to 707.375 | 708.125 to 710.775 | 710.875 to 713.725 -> 0.05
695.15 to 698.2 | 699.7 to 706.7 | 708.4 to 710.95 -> -0.33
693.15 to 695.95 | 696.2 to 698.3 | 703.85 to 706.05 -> 0.05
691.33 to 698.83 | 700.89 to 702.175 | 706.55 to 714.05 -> -0.08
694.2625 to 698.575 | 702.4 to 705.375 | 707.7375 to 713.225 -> -0.16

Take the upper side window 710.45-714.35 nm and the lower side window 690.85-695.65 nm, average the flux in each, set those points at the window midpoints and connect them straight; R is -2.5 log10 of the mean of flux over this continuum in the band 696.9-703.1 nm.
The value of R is -0.02 mag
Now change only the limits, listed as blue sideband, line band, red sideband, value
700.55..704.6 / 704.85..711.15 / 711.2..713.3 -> 0.03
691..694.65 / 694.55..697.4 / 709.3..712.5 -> 0.03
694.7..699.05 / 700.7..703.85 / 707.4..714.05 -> -0.05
